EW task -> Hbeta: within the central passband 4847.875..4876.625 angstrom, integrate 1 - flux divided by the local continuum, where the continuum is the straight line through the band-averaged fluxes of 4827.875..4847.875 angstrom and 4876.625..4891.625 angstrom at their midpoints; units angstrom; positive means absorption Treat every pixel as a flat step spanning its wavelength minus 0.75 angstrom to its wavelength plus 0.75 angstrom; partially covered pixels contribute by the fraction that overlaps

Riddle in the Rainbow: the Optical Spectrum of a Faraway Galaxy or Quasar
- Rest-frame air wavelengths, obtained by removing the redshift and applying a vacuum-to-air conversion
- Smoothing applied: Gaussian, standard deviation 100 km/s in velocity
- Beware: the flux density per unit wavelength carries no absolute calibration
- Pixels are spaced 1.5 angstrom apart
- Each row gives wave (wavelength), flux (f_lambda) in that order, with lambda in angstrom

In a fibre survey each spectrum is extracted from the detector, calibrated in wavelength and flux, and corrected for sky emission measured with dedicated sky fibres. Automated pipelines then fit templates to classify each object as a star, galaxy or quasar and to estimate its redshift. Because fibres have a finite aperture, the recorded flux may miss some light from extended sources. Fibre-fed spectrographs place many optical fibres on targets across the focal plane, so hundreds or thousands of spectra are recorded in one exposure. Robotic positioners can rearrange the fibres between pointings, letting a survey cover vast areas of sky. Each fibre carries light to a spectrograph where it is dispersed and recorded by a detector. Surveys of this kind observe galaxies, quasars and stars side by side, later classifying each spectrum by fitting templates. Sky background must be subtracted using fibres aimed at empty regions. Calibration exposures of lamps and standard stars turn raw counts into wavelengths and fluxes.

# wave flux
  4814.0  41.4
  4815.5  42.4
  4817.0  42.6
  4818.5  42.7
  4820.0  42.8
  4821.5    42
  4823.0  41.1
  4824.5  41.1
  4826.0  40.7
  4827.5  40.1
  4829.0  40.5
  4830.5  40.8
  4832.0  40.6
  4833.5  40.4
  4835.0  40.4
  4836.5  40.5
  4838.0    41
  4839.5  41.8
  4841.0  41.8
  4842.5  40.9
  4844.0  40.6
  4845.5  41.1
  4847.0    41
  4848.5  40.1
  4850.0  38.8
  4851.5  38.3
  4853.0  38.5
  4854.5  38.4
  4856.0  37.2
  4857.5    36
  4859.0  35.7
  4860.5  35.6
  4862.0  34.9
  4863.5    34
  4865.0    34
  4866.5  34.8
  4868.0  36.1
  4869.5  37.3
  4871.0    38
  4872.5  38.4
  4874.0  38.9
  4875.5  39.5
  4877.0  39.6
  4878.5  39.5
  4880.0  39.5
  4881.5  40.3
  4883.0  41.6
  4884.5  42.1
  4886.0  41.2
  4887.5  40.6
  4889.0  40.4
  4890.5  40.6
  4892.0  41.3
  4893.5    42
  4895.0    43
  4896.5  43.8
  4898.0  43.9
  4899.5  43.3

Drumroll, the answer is 2.6 angstrom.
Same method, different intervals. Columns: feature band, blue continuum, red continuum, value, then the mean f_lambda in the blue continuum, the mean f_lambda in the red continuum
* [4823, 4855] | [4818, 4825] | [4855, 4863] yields -1.1 angstrom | 41.9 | 35.9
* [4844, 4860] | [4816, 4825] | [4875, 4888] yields 1.0 angstrom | 42.1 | 40.4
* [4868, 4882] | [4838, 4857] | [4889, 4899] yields 0.8 angstrom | 39.9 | 42.3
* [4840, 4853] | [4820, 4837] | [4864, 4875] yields -0.4 angstrom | 40.8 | 36.8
